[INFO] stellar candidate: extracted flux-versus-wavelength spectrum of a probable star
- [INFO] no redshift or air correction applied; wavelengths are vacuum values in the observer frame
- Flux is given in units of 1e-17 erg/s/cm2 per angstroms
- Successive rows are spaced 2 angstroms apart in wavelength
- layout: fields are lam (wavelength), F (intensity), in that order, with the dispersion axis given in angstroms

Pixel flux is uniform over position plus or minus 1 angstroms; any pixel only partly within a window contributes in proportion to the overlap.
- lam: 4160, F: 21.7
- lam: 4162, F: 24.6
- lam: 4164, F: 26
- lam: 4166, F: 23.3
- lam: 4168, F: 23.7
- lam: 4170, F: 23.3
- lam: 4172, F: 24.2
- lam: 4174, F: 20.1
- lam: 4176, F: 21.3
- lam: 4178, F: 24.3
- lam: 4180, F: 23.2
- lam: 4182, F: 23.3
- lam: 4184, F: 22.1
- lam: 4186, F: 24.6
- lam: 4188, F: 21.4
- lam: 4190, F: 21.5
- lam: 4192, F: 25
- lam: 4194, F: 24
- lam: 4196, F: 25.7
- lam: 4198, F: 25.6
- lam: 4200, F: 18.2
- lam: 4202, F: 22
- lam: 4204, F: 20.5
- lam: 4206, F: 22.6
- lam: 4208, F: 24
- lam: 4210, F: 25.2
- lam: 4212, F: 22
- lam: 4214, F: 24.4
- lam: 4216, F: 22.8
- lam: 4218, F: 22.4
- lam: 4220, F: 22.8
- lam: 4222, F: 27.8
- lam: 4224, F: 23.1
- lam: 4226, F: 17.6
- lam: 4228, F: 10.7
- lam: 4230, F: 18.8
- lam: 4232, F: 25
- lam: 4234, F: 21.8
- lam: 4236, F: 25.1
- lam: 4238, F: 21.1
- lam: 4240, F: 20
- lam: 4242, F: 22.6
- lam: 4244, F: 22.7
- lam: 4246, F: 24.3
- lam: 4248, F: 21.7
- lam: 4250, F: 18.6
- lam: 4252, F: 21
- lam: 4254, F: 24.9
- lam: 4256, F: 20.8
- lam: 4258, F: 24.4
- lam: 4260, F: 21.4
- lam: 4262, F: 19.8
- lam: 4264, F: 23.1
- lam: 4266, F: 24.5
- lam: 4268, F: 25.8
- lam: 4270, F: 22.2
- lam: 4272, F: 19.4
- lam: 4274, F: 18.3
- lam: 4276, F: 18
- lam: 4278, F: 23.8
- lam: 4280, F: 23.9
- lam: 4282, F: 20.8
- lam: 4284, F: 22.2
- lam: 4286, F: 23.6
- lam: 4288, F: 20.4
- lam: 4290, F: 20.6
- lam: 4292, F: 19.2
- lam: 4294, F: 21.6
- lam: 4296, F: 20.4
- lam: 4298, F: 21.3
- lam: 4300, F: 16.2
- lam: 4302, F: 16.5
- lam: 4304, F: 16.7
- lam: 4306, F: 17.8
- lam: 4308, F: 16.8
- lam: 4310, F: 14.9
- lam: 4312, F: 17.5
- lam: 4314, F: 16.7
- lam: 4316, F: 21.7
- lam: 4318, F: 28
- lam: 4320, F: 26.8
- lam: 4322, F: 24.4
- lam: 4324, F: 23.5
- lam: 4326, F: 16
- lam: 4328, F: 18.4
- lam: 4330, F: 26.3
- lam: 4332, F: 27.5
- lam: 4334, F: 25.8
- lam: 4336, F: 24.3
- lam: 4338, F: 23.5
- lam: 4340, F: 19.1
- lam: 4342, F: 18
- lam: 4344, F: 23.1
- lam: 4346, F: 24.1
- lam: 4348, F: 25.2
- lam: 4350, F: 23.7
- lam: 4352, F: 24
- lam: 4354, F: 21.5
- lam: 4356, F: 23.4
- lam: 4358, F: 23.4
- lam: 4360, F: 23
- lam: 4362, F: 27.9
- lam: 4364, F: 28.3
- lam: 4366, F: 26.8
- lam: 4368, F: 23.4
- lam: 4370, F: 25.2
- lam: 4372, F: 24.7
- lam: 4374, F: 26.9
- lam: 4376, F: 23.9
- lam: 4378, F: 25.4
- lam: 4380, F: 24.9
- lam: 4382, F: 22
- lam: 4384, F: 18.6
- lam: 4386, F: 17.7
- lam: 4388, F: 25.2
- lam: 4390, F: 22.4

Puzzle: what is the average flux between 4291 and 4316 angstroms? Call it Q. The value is 18.1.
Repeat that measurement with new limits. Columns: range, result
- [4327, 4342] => 23.2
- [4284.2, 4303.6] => 20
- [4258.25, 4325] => 20.9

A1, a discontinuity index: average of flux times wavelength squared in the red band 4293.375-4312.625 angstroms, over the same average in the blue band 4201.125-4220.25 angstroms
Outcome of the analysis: 0.82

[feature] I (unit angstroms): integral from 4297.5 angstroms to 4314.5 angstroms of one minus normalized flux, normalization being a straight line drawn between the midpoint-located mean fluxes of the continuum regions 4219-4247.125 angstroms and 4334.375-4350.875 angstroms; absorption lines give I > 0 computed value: 4.05 angstroms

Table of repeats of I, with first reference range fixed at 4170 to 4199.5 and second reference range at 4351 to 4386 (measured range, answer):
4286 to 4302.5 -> 2.7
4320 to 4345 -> 1.3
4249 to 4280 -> 2.4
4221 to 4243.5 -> 2.1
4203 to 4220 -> 0.3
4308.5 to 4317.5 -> 2.1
